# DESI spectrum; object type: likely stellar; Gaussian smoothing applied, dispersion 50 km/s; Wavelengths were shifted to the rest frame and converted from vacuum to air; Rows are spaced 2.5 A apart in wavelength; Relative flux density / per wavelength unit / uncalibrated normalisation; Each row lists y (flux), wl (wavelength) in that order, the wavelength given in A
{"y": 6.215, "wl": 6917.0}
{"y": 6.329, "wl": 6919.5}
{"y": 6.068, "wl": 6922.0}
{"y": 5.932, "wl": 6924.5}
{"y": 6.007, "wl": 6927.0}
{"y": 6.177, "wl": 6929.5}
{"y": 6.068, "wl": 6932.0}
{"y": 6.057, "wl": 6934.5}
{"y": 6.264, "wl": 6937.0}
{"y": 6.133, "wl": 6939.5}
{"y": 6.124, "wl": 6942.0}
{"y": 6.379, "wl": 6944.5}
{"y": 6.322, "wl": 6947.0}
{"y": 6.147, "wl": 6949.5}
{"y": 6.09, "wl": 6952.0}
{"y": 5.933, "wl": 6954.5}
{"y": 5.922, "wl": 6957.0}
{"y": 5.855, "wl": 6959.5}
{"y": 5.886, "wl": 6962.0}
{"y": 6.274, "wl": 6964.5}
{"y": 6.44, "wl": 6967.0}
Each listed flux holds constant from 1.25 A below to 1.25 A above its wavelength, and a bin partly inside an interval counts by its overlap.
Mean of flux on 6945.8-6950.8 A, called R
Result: 6.23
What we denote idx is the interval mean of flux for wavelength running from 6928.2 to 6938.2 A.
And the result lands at 6.14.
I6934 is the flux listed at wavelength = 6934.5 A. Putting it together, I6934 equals 6.057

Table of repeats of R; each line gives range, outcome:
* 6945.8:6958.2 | 6.08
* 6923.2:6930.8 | 6.04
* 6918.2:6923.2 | 6.2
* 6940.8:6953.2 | 6.21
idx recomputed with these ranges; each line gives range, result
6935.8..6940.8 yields 6.2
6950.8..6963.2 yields 5.94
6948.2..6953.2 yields 6.12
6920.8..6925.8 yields 6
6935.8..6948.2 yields 6.24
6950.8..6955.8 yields 6.01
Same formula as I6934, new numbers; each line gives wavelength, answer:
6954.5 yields 5.933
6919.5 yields 6.329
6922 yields 6.068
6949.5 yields 6.147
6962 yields 5.886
